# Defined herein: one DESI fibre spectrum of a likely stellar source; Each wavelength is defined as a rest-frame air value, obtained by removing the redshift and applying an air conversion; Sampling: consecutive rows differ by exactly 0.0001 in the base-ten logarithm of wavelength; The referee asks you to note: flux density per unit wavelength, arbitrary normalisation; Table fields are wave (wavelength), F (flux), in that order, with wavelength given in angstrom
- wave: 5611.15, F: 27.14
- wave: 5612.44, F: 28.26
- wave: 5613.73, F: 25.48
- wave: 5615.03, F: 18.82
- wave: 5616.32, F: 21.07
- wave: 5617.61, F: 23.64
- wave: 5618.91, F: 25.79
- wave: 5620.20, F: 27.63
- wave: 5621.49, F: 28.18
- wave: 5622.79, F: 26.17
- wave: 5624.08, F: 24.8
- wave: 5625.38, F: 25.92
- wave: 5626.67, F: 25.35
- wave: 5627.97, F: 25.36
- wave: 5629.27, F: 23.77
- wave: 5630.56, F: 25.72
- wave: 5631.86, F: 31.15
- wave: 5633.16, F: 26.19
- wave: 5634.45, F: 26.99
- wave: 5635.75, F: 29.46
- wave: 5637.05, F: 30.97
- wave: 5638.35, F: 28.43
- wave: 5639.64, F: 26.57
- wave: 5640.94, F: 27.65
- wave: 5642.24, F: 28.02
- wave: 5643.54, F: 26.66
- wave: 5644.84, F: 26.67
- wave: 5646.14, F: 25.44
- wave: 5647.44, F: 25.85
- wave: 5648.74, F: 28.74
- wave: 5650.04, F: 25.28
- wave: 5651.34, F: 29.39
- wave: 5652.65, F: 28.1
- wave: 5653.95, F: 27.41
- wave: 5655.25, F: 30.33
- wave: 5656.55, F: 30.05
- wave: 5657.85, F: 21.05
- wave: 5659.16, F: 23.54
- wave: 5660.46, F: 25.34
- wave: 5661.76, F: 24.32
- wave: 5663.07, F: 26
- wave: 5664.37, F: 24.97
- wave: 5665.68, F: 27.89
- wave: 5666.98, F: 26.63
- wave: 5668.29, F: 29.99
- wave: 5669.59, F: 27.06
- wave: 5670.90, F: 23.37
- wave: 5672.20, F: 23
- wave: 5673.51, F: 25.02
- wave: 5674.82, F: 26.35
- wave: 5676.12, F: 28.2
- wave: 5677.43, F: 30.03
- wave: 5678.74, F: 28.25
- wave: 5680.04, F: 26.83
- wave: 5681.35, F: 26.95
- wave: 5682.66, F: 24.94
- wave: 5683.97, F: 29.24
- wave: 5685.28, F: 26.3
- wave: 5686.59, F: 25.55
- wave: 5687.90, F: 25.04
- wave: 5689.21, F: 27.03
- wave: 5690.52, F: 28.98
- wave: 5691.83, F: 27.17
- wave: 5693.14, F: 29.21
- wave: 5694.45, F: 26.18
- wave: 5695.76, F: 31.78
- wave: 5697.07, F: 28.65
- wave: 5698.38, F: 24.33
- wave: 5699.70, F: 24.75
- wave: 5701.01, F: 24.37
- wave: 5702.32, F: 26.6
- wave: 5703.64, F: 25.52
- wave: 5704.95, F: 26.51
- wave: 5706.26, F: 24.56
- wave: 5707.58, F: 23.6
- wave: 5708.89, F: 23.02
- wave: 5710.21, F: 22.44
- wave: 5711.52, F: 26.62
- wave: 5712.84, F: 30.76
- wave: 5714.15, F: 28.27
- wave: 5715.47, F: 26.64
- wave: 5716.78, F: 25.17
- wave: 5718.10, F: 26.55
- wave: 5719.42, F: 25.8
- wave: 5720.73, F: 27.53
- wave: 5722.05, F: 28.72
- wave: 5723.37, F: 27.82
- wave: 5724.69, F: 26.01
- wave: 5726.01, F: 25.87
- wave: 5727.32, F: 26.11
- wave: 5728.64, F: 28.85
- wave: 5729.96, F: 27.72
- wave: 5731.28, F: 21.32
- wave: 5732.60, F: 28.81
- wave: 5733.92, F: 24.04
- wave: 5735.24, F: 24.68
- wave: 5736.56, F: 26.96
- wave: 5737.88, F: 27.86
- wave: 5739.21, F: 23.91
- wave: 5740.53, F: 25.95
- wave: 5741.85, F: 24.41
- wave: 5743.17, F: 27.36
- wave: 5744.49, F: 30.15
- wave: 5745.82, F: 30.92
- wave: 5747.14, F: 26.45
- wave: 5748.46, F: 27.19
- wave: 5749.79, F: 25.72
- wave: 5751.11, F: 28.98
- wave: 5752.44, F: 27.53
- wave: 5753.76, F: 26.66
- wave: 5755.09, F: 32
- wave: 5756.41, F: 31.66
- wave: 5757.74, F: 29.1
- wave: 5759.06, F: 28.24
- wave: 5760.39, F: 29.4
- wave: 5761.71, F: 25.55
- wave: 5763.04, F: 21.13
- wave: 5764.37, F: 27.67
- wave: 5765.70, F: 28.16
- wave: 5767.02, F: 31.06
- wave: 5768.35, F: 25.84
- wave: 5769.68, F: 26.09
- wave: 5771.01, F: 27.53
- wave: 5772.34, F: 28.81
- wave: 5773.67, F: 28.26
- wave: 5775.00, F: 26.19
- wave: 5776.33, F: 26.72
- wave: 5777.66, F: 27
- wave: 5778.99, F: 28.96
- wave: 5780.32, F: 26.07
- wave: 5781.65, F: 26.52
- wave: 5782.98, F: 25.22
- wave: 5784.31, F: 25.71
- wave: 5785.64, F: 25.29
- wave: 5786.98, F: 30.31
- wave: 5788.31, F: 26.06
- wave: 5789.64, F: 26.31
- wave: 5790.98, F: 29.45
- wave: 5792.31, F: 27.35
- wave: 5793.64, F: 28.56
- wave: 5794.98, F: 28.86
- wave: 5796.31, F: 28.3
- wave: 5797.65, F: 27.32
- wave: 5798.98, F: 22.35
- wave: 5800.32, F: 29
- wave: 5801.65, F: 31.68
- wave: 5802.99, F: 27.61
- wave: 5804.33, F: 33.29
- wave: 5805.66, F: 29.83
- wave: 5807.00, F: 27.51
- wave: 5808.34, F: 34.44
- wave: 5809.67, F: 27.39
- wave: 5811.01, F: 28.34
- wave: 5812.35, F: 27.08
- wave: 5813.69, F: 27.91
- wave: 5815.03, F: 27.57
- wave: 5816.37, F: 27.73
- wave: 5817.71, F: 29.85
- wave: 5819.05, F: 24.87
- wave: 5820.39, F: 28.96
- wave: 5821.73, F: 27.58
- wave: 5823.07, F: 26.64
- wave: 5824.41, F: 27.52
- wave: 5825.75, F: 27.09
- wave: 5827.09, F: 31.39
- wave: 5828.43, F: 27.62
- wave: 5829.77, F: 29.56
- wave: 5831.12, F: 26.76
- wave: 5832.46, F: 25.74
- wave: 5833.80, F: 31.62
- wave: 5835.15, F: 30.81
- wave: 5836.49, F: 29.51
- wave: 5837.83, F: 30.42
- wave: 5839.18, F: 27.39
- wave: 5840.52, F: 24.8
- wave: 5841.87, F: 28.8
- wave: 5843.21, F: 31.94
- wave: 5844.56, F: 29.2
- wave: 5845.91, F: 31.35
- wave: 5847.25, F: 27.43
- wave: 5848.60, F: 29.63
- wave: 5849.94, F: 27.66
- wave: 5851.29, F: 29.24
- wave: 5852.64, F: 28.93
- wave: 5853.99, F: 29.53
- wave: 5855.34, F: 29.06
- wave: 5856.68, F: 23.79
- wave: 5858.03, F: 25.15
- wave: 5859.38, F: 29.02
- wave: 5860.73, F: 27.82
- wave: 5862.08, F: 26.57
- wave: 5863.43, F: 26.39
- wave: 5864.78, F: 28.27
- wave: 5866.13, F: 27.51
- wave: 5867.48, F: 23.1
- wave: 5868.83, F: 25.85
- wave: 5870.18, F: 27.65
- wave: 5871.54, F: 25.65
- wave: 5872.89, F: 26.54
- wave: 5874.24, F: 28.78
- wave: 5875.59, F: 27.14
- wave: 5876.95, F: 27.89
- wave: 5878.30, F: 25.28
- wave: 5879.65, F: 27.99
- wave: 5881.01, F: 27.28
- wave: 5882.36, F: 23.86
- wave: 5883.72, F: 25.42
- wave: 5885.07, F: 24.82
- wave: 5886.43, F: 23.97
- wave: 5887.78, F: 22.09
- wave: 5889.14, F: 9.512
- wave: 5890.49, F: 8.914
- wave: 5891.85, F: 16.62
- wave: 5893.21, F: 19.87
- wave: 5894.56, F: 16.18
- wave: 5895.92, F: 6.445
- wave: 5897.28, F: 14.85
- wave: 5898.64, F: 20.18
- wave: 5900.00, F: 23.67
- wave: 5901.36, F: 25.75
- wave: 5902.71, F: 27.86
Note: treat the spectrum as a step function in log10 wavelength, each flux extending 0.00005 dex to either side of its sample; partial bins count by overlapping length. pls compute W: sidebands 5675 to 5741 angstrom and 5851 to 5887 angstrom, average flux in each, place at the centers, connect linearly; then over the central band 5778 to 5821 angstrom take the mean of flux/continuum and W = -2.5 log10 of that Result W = -0.05 mag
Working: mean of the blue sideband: 26.6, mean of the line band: 28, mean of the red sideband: 26.7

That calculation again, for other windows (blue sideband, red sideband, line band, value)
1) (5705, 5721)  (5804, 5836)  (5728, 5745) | 0.01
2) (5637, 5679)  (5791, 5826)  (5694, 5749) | 0.04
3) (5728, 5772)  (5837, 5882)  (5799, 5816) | -0.06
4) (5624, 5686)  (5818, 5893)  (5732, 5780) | -0.03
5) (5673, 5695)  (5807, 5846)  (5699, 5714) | 0.08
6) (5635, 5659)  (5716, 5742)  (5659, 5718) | 0.02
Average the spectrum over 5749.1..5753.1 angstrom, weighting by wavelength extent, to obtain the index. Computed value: 27.4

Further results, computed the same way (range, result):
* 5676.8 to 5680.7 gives 28.4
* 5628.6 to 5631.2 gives 24.8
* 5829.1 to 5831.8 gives 28.1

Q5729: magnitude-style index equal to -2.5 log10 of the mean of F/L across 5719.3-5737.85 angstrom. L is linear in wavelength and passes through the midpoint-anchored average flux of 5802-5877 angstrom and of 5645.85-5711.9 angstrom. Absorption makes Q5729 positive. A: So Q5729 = 0.018 mag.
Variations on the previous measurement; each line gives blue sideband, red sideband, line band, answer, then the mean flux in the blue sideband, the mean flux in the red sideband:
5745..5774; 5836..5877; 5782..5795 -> 0.03 mag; 27.9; 27.8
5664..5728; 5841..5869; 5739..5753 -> -0.01 mag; 26.6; 27.9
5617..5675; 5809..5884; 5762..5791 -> 0.02 mag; 26.6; 27.8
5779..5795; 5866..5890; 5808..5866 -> -0.10 mag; 27.1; 24.8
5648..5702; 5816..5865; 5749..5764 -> -0.01 mag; 26.8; 28.3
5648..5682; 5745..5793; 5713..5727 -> 0.01 mag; 26.7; 27.5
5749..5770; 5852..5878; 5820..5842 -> -0.04 mag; 27.8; 27.1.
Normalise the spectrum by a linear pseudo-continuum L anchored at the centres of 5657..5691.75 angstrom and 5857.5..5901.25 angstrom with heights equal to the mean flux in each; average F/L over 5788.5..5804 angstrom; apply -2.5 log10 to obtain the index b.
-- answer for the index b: -0.147 mag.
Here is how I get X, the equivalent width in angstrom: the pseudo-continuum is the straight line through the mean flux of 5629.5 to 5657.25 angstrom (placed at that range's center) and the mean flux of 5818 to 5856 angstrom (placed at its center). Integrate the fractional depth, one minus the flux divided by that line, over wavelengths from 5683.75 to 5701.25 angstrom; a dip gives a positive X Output 0.6 angstrom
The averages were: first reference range 27.8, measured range 27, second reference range 28.6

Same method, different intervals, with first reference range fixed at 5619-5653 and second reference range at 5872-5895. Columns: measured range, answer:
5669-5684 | -0.1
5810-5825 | -2.4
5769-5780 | -1.3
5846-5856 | -2.5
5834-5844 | -2.5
